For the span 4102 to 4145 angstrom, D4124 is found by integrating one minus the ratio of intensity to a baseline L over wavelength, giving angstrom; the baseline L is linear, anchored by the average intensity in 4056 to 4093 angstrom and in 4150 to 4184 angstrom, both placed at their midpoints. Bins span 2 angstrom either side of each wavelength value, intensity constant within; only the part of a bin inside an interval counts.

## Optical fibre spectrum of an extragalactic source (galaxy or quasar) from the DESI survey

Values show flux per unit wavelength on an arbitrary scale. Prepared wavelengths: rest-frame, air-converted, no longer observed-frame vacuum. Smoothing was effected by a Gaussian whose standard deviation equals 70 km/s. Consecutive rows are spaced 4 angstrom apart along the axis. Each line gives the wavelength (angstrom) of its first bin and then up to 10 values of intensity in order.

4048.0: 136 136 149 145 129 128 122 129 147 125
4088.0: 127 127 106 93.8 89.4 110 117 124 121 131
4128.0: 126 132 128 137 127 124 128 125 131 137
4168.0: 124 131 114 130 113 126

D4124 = 2.4 angstrom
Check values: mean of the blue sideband 132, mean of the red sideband 127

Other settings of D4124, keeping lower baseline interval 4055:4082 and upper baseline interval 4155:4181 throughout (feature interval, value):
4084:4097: 1.13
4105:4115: 1.50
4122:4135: 0.09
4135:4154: 0.06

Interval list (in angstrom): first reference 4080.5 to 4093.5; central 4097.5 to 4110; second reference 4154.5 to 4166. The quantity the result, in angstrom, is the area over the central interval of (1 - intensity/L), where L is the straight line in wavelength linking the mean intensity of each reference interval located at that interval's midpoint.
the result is 3.0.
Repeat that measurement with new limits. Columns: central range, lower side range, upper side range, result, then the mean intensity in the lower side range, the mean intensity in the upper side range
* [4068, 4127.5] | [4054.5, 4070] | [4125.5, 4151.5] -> 6.2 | 137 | 129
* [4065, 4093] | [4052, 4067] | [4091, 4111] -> -1.5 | 139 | 105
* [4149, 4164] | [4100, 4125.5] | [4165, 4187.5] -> -1.1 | 113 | 123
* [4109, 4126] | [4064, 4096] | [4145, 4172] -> 0.7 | 128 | 128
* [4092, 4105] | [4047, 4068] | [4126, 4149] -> 3.1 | 138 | 129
